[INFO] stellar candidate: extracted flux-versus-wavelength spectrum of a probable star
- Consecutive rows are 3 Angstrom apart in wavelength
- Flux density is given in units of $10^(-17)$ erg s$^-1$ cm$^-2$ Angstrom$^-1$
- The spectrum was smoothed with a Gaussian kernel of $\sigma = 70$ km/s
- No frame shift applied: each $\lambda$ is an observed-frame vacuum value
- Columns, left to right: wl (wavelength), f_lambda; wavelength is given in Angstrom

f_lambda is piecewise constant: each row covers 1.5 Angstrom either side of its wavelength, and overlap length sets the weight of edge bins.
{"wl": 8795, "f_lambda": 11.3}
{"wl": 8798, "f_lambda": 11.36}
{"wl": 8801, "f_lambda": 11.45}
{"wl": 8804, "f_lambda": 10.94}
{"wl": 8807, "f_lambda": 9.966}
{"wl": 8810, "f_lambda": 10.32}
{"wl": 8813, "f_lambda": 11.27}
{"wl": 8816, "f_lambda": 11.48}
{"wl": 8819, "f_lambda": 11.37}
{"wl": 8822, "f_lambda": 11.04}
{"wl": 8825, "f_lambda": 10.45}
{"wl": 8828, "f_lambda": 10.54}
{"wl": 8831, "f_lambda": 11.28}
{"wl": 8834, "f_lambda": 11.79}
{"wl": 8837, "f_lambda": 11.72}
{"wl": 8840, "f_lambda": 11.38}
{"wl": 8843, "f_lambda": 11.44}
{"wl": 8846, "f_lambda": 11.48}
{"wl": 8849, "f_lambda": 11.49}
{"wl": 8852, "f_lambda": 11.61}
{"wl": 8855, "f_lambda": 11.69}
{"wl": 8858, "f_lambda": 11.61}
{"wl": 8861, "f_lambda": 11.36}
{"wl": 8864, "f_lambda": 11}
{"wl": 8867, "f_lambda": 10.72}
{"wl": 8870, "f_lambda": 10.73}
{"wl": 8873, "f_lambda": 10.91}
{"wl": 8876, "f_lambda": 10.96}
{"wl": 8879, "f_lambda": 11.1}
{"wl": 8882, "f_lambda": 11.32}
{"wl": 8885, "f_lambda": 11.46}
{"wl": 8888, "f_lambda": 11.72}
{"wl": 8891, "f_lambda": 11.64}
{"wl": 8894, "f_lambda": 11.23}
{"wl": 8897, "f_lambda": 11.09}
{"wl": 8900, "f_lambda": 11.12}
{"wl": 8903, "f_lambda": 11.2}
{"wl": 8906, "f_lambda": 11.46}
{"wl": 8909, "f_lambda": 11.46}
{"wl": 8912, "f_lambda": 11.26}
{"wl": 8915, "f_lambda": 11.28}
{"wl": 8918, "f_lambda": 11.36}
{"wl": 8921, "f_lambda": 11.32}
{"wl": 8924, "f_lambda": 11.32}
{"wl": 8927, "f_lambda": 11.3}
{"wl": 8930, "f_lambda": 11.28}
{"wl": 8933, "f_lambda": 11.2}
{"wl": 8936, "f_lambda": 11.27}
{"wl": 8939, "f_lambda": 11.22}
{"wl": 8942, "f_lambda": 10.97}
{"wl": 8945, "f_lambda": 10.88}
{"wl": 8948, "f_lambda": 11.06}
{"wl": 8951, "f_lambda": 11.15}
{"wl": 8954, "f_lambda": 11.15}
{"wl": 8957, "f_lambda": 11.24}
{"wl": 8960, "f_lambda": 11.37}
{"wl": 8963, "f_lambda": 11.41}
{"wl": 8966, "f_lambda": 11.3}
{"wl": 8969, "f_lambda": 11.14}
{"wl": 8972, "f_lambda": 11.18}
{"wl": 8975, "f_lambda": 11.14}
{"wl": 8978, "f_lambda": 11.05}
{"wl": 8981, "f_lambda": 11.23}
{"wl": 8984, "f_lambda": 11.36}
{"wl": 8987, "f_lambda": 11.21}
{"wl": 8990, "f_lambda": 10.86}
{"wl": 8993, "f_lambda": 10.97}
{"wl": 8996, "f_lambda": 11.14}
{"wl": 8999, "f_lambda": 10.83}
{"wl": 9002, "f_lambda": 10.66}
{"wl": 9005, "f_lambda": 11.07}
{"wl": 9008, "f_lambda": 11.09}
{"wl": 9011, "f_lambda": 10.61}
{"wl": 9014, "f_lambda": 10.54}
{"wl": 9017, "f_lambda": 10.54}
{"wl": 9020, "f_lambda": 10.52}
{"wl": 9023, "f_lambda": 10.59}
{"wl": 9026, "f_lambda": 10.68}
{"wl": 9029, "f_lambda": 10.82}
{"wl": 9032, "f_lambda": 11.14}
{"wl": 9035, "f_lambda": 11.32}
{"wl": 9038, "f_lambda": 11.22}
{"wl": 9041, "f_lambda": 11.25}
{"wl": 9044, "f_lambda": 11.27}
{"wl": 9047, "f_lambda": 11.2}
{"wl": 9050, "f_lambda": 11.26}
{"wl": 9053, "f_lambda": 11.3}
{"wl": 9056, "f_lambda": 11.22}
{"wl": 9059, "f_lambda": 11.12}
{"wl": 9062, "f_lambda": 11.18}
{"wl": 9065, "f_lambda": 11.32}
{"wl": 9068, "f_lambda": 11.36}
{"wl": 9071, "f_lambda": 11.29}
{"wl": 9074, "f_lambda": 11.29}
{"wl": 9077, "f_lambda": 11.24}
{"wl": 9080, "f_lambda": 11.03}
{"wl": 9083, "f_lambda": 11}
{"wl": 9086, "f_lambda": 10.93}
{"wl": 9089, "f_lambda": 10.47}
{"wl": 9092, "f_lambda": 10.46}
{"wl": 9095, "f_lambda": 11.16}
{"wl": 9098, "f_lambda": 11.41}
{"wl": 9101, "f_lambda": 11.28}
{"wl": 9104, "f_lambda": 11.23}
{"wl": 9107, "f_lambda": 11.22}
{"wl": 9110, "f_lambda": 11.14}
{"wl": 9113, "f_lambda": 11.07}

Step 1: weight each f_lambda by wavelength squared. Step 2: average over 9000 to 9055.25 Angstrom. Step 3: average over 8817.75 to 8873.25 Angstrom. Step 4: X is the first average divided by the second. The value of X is 1.01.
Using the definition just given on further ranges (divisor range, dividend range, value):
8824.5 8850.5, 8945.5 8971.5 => 1.02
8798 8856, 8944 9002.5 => 1.03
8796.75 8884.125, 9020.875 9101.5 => 1.04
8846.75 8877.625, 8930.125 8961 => 1.01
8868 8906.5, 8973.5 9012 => 1.01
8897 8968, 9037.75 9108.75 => 1.02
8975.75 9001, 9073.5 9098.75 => 1.01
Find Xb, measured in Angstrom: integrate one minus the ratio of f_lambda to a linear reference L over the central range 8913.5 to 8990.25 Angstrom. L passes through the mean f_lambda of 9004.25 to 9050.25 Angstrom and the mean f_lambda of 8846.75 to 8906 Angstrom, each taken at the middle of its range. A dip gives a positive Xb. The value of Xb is -0.7 Angstrom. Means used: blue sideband 11.3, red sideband 10.9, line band 11.2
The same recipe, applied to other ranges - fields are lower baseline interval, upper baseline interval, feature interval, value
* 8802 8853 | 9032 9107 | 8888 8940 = -0.72 Angstrom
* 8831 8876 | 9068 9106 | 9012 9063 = 0.59 Angstrom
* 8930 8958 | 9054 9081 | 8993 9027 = 1.29 Angstrom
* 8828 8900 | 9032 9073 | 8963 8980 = 0.14 Angstrom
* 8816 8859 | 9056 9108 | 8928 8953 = 0.27 Angstrom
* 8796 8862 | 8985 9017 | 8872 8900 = -0.38 Angstrom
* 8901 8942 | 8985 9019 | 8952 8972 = -0.33 Angstrom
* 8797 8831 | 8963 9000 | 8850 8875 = -0.48 Angstrom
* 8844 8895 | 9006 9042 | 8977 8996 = -0.26 Angstrom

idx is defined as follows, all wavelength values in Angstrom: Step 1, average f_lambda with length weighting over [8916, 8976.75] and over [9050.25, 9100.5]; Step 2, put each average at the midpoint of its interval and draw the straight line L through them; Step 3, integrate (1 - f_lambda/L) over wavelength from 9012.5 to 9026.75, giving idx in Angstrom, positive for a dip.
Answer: 0.8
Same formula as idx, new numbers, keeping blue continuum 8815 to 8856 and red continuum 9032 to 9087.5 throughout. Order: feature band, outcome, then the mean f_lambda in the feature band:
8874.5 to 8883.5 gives 0.1 Angstrom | 11.1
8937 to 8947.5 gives 0.2 Angstrom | 11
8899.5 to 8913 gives 0.0 Angstrom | 11.3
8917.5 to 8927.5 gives 0.0 Angstrom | 11.3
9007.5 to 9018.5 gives 0.6 Angstrom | 10.7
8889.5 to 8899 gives 0.0 Angstrom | 11.3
